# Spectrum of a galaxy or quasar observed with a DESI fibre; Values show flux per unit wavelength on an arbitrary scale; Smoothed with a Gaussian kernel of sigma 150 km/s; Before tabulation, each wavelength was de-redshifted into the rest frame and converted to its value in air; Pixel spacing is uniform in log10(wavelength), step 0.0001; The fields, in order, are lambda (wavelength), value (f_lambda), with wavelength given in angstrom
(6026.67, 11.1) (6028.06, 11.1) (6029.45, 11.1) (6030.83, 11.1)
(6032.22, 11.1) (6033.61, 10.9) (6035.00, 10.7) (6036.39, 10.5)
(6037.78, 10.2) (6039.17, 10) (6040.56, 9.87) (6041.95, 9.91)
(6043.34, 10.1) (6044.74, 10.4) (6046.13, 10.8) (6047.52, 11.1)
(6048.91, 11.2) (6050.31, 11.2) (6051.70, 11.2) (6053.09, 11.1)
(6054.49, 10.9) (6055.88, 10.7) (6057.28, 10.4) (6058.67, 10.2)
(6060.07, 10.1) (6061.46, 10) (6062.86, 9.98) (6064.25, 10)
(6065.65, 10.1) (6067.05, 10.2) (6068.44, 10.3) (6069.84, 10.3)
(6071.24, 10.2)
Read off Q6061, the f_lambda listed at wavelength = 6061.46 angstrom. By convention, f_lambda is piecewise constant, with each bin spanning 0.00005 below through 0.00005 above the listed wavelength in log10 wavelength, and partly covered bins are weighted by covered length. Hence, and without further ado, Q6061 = 10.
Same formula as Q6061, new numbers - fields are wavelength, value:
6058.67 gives 10.2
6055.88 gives 10.7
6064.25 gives 10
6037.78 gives 10.2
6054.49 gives 10.9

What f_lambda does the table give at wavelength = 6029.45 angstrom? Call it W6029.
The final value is 11.1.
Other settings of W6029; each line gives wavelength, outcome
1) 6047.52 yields 11.1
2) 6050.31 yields 11.2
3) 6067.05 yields 10.2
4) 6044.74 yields 10.4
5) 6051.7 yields 11.2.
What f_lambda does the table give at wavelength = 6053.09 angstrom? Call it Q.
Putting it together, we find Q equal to 11.1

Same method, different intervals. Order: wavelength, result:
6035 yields 10.7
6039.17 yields 10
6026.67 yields 11.1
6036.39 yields 10.5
